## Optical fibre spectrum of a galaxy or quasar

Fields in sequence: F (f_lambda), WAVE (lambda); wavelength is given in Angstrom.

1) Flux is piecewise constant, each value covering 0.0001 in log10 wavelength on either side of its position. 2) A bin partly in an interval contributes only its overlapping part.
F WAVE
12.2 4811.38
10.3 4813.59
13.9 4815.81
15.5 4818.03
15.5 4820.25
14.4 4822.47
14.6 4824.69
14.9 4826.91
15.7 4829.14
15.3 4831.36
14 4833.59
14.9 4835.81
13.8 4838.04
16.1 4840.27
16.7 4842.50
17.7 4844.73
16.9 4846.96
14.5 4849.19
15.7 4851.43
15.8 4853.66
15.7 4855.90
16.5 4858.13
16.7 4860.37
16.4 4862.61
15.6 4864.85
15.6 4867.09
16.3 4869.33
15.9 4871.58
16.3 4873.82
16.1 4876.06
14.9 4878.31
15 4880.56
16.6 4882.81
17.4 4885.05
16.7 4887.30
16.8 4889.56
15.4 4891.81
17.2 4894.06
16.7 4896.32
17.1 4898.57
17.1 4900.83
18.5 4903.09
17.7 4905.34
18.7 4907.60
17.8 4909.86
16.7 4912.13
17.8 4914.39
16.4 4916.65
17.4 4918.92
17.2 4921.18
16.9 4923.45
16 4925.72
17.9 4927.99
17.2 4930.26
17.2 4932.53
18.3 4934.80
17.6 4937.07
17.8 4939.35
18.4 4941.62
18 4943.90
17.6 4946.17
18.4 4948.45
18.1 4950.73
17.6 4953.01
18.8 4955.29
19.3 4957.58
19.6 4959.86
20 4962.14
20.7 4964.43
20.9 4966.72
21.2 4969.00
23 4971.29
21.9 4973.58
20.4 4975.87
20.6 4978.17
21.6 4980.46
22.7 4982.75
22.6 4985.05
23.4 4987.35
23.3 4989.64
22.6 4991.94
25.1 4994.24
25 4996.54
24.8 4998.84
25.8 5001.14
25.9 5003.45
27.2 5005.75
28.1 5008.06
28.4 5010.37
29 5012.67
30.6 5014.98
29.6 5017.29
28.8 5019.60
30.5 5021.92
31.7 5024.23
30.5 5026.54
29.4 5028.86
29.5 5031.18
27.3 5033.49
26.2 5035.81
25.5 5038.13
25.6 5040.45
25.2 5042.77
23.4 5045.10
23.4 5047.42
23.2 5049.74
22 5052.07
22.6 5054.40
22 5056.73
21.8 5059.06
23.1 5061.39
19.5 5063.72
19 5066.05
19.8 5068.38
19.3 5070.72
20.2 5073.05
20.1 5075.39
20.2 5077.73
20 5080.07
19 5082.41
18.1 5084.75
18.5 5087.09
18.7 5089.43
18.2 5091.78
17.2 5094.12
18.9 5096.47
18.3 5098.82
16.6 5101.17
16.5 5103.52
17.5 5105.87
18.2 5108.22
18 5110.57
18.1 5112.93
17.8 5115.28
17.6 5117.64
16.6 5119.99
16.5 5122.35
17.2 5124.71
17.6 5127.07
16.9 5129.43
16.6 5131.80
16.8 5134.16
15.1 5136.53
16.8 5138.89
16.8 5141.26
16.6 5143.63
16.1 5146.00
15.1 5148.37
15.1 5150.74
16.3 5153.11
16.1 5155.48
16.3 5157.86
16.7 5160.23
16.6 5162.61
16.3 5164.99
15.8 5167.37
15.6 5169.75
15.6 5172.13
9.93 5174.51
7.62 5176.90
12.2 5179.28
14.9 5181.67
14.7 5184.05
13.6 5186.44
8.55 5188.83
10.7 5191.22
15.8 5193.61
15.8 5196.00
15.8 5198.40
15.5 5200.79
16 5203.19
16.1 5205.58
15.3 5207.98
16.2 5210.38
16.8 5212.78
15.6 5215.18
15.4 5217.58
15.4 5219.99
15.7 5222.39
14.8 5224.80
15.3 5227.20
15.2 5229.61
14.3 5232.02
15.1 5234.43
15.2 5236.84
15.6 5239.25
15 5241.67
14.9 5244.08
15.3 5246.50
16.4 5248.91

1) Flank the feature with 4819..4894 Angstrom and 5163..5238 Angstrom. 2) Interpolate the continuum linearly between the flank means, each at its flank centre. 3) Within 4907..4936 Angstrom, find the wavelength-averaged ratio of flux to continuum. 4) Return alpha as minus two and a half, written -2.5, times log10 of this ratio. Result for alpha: -0.12 mag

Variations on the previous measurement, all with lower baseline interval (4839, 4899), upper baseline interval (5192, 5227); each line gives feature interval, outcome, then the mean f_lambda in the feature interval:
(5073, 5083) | -0.246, 19.9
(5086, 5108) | -0.129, 17.8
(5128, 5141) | -0.047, 16.5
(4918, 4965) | -0.126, 18.1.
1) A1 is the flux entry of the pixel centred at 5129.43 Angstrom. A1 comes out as 16.9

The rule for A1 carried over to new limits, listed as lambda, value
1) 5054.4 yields 22.6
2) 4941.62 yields 18.4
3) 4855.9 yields 15.7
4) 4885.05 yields 17.4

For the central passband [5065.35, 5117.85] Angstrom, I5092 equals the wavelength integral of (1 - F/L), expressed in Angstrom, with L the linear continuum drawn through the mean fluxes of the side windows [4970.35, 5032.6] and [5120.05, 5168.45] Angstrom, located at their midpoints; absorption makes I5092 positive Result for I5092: 3.7 Angstrom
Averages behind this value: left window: 26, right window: 16.4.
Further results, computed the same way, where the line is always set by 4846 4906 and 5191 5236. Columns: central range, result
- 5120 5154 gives -1.7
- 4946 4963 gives -2.7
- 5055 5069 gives -4.6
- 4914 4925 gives -0.6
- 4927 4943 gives -1.6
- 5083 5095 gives -1.9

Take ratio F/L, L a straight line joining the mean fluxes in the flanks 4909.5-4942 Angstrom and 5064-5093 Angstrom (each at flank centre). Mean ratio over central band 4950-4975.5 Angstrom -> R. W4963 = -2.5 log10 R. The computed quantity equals -0.13 mag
